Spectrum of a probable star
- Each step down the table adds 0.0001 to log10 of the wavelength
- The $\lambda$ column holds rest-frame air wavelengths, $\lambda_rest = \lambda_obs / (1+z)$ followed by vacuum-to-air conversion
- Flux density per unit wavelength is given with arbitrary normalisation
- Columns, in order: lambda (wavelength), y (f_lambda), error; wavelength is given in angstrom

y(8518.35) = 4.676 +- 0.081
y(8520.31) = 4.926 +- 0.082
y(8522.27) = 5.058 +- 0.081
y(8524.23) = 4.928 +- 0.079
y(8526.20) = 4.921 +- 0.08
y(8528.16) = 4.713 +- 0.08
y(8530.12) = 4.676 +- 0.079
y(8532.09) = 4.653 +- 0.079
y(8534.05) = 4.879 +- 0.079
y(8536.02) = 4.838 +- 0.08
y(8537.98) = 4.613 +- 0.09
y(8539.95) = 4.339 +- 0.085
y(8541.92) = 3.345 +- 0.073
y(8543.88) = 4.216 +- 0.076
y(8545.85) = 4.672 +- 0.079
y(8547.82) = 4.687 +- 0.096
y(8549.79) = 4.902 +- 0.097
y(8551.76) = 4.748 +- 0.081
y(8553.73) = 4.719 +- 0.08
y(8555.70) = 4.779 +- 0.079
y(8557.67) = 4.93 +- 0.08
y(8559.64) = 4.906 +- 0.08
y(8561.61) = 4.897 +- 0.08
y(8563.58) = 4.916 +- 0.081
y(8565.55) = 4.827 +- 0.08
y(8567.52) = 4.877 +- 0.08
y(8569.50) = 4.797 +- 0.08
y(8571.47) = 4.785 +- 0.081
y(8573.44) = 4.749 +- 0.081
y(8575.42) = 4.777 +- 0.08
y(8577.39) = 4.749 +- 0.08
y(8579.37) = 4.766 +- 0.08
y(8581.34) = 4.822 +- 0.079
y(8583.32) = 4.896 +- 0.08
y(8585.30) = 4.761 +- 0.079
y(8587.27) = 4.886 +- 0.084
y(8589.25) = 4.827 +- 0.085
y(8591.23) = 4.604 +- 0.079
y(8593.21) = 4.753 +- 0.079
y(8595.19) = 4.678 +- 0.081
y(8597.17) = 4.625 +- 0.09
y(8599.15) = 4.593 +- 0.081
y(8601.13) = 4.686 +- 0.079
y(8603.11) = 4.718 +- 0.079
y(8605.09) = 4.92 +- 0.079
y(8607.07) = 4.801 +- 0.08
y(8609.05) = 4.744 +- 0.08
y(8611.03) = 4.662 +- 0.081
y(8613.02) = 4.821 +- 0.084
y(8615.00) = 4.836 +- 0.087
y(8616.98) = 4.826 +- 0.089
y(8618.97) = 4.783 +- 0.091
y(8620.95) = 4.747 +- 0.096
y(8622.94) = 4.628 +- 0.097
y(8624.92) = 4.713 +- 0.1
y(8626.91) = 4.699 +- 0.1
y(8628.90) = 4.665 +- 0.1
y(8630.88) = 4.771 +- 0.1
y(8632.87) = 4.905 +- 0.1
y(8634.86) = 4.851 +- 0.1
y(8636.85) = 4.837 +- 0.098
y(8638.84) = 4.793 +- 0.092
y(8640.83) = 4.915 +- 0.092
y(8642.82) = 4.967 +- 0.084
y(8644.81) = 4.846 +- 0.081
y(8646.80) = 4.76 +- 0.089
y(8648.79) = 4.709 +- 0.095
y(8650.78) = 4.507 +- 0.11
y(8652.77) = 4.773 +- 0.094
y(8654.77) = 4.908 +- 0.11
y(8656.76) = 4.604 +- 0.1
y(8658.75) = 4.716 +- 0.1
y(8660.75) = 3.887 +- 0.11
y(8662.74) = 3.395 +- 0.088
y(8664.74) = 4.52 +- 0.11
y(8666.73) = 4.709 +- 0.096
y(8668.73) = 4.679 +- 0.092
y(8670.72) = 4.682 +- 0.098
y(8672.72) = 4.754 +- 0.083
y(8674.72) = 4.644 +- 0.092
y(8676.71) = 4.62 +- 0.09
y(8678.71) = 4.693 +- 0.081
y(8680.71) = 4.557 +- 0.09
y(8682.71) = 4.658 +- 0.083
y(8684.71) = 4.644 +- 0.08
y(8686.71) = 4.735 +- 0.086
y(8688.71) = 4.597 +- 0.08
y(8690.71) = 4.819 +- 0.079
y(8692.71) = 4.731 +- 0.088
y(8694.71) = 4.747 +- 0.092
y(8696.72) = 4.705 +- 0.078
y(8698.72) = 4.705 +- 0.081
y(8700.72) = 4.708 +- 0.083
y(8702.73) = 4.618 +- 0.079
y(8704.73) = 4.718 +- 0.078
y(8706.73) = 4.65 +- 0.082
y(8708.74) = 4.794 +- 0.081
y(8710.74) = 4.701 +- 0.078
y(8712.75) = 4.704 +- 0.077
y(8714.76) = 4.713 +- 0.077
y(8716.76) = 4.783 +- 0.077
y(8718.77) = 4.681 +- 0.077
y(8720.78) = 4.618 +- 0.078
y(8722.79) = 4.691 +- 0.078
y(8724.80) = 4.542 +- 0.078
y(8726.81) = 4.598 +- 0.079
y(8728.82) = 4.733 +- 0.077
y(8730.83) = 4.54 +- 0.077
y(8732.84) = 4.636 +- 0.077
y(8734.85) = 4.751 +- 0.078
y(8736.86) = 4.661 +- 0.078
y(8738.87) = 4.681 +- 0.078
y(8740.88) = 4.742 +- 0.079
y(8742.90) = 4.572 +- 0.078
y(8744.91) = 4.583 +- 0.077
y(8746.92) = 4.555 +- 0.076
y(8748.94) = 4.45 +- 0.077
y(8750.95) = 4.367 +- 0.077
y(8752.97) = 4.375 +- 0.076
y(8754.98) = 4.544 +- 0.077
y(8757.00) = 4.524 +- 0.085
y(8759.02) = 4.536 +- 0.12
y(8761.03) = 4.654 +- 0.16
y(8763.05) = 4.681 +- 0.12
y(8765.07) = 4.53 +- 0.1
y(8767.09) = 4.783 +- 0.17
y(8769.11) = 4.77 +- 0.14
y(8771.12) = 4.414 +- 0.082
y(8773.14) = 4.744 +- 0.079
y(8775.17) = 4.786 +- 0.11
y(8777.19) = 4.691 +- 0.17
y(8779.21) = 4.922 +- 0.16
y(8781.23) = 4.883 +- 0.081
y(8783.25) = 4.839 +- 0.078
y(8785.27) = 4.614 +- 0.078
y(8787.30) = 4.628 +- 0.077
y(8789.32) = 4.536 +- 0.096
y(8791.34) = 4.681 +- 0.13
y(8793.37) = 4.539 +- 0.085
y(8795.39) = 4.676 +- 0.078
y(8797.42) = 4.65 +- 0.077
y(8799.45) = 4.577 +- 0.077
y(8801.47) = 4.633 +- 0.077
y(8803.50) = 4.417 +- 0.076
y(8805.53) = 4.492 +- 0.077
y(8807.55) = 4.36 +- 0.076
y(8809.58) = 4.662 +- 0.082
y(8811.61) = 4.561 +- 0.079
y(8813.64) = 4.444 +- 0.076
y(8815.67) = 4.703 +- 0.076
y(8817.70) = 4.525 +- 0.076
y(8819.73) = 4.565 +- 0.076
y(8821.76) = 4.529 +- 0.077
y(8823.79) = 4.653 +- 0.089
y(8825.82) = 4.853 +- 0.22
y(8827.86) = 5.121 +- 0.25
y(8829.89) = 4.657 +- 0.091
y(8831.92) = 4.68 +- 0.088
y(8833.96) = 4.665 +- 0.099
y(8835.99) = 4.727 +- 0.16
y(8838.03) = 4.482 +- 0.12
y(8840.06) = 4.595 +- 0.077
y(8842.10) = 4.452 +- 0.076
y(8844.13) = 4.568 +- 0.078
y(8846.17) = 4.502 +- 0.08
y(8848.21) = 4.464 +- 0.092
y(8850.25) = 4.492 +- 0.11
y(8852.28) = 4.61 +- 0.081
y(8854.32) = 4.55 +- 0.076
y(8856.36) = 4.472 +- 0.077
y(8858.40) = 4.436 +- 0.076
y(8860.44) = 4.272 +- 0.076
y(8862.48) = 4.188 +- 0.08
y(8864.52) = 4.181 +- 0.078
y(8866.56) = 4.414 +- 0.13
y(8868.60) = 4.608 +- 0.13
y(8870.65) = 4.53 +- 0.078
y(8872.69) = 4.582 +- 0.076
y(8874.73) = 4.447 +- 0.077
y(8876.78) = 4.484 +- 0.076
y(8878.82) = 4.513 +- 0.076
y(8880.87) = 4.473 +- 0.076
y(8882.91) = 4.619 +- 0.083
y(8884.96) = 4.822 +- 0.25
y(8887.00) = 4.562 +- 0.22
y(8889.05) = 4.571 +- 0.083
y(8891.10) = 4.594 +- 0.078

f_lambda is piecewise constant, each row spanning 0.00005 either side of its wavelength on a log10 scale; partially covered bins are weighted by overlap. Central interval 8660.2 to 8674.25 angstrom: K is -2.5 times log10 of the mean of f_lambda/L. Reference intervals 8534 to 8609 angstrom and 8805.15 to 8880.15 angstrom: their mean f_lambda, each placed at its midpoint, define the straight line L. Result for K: 0.06 mag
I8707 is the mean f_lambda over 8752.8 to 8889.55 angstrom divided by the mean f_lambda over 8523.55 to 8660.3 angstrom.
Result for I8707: 0.97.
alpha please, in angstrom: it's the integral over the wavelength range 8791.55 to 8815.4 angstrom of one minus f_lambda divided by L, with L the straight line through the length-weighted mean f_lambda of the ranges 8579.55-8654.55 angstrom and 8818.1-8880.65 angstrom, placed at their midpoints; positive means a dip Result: 0.16 angstrom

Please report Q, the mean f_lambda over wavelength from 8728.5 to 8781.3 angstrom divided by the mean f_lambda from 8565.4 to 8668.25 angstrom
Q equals 1.0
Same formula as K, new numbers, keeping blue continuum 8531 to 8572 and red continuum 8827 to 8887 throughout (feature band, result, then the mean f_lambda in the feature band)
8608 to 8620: -0.03 mag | 4.78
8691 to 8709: -0.02 mag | 4.71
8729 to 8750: -0.01 mag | 4.62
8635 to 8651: -0.04 mag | 4.81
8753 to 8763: 0.01 mag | 4.56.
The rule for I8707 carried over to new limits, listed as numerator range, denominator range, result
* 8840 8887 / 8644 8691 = 0.98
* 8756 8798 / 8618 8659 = 0.98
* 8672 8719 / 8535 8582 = 1.00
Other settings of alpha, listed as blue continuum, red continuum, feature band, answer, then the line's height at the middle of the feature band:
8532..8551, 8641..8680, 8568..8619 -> -2.4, 4.55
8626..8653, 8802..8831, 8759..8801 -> -0.3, 4.65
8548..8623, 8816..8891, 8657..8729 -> 1.0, 4.69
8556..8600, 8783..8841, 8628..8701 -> 0.9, 4.73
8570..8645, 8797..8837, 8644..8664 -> 1.0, 4.74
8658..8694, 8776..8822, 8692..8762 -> -0.8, 4.58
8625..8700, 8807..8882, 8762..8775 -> -0.2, 4.59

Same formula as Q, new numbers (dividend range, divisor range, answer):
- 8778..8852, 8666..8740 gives 0.99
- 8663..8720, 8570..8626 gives 0.98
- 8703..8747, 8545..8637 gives 0.98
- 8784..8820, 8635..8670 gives 0.99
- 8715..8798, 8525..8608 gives 0.98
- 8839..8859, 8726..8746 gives 0.97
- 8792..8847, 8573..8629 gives 0.97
